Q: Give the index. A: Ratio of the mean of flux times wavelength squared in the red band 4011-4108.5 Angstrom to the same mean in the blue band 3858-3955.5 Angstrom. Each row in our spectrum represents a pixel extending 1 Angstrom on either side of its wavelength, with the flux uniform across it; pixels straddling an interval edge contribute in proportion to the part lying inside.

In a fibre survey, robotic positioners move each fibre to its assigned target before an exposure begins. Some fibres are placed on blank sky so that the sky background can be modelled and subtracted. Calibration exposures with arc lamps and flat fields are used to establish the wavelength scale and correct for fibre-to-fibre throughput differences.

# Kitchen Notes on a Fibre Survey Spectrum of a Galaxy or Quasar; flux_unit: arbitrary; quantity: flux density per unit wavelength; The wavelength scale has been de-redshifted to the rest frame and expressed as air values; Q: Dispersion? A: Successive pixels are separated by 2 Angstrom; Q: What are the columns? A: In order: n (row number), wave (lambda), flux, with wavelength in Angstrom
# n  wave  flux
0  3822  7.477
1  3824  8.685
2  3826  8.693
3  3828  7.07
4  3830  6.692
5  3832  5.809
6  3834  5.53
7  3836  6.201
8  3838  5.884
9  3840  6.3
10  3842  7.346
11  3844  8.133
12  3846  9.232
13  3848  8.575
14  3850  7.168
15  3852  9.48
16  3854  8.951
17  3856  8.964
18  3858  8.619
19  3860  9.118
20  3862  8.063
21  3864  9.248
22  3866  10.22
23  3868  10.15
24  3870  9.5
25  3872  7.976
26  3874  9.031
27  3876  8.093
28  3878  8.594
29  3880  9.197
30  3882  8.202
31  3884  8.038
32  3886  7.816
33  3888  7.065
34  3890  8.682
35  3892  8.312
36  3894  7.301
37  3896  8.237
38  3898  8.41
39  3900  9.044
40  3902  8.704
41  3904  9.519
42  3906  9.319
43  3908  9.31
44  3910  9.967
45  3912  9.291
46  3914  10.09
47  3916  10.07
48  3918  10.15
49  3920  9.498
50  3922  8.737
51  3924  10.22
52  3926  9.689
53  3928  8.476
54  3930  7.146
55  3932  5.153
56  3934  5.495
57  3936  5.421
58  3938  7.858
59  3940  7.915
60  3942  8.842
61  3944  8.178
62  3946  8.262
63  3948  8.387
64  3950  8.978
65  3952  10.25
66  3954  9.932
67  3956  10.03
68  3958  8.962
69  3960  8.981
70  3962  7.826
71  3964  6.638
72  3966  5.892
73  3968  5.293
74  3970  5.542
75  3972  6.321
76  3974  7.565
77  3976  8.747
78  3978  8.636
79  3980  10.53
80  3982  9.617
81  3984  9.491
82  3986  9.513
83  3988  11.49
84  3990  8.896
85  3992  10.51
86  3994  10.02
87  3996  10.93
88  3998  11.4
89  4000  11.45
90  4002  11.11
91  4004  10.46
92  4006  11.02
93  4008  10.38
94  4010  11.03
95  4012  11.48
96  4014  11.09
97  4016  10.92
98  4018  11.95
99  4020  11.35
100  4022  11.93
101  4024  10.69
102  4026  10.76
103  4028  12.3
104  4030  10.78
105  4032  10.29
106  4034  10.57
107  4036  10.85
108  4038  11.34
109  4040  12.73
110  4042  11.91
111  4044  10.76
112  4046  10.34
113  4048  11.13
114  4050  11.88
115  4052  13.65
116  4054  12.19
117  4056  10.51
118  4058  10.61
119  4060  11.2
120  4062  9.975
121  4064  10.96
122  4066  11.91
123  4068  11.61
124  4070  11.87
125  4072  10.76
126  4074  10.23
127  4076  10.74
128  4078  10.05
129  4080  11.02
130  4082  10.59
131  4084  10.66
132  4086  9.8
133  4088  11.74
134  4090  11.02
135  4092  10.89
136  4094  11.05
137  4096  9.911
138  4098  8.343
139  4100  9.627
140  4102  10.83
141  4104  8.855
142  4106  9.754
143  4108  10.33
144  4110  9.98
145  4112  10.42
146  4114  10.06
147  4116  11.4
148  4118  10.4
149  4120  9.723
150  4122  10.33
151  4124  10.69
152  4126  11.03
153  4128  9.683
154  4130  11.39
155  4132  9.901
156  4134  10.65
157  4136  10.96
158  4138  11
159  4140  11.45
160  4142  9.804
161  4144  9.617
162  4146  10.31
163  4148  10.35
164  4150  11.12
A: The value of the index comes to 1.4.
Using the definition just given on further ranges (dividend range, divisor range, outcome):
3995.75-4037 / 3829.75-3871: 1.49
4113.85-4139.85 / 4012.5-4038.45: 1.00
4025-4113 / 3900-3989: 1.35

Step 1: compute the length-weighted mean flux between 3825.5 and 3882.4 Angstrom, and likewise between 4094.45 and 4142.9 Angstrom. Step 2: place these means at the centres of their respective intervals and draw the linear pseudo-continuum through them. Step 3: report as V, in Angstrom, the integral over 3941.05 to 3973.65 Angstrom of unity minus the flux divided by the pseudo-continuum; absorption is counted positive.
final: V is 3.5 Angstrom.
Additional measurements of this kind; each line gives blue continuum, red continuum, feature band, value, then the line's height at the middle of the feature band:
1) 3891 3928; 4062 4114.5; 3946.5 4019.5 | 2.0 Angstrom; 9.73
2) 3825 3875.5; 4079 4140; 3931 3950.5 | 3.3 Angstrom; 8.9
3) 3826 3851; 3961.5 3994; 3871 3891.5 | -2.2 Angstrom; 7.46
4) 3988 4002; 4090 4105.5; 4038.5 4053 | -2.0 Angstrom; 10.3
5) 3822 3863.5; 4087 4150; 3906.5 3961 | -0.7 Angstrom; 8.61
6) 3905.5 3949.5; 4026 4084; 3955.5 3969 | 2.4 Angstrom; 9.24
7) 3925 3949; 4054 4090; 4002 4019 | -3.0 Angstrom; 9.37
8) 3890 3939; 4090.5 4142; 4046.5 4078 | -4.4 Angstrom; 9.87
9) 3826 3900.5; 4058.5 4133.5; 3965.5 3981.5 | 3.2 Angstrom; 9.25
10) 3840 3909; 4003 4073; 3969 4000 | 3.1 Angstrom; 10.4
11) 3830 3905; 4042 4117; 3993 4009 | -1.7 Angstrom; 9.8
